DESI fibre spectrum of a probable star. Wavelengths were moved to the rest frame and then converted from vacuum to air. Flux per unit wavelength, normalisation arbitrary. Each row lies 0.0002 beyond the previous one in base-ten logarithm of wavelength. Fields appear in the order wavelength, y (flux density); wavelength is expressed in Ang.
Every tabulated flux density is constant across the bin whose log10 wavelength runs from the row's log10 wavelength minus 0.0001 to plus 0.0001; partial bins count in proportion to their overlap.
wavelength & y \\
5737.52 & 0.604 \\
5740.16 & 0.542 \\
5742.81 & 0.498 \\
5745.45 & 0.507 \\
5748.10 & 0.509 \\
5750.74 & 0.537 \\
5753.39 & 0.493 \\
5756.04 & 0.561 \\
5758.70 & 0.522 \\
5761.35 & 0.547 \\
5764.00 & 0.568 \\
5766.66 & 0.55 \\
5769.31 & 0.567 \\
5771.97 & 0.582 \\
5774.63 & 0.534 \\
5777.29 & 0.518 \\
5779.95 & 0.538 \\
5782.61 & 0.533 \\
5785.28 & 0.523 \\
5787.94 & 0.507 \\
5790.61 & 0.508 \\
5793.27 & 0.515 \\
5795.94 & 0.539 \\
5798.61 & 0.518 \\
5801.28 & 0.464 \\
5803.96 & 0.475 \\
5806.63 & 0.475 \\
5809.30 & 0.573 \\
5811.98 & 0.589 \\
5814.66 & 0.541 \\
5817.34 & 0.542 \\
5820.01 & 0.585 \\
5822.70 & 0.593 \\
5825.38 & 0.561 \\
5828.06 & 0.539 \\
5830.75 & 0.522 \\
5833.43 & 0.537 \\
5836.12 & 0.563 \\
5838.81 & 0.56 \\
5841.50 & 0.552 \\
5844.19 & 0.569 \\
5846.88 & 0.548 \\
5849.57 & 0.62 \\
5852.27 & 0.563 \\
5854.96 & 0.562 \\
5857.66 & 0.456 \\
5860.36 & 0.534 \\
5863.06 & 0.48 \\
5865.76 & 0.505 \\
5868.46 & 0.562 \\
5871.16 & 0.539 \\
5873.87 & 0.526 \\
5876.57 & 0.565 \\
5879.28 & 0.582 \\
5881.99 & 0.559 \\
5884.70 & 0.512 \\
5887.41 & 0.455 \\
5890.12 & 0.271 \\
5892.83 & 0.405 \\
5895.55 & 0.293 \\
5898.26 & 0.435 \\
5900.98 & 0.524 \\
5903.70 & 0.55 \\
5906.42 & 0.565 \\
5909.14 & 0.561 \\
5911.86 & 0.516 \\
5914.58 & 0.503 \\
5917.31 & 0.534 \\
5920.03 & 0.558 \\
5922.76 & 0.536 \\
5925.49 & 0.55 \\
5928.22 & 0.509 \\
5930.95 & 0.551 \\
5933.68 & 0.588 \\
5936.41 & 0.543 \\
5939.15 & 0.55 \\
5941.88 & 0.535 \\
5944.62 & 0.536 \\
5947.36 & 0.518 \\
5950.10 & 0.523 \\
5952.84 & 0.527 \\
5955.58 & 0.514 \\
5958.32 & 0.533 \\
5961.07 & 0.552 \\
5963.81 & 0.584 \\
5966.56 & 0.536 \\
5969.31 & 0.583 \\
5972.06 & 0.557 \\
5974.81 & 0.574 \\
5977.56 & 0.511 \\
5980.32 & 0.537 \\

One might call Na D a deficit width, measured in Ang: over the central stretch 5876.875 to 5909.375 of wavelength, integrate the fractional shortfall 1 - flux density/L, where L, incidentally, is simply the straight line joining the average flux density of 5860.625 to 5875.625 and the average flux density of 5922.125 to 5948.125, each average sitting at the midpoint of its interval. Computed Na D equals 3.4 Ang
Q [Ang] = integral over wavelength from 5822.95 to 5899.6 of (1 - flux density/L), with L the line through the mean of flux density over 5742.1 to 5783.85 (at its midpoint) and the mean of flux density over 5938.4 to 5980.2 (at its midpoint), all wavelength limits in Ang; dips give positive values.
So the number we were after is 3.5 Ang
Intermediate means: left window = 0.536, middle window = 0.514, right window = 0.542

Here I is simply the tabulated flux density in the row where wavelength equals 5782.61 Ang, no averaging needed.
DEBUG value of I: 0.533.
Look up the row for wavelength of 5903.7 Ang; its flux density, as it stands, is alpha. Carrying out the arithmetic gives 0.55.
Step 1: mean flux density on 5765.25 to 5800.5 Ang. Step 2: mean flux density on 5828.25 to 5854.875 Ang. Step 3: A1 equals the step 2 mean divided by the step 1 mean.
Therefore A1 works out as 1.05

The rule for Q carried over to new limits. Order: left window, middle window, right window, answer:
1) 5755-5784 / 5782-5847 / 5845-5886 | 0.8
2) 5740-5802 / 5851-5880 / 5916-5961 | 0.1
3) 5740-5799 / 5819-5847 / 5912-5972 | -1.2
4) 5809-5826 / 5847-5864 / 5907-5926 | 0.6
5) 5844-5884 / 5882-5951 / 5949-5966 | 4.5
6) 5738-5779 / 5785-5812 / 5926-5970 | 1.3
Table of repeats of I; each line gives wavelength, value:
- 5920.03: 0.558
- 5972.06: 0.557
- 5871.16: 0.539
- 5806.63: 0.475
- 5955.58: 0.514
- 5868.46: 0.562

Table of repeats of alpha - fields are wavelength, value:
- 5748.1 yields 0.509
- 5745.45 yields 0.507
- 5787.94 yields 0.507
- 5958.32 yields 0.533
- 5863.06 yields 0.48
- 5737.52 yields 0.604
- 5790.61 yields 0.508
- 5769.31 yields 0.567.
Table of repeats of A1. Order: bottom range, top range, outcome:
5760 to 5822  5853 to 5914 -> 0.93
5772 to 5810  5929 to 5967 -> 1.05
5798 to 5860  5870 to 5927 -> 0.92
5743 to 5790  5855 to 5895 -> 0.93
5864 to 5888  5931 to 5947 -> 1.02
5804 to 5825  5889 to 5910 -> 0.82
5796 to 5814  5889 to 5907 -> 0.83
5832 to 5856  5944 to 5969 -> 0.95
